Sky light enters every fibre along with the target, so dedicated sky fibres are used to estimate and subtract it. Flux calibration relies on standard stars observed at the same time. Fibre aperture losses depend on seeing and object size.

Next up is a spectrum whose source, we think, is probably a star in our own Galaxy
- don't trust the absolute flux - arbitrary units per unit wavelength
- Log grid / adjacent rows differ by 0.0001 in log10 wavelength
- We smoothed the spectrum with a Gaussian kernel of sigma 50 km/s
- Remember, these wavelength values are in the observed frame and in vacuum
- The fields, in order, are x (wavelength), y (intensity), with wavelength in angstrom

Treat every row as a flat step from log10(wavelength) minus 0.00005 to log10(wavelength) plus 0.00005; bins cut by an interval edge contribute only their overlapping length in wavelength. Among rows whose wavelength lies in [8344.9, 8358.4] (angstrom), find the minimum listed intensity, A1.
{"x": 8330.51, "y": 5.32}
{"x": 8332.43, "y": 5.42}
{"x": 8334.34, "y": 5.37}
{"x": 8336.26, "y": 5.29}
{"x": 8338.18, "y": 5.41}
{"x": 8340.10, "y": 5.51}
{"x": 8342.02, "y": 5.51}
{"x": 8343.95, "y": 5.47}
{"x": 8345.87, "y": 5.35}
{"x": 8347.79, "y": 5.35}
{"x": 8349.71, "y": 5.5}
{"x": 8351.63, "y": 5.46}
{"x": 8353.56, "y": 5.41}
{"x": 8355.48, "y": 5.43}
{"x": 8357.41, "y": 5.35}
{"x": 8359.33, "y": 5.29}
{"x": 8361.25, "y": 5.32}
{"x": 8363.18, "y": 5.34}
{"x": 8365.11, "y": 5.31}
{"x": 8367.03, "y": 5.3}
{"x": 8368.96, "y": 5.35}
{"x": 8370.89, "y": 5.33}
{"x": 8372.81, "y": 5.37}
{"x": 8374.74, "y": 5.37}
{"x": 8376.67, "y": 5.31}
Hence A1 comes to 5.35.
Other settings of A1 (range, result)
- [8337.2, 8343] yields 5.41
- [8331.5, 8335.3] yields 5.37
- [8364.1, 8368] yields 5.3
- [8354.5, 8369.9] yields 5.29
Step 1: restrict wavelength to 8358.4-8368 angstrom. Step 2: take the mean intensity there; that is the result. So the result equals 5.31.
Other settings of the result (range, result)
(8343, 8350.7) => 5.42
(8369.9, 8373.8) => 5.35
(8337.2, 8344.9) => 5.47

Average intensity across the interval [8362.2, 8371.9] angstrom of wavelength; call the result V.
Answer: 5.33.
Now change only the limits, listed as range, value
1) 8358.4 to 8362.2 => 5.31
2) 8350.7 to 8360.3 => 5.39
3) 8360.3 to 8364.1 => 5.32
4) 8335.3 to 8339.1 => 5.35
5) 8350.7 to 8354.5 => 5.43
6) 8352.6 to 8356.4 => 5.43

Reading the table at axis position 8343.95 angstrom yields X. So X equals 5.47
